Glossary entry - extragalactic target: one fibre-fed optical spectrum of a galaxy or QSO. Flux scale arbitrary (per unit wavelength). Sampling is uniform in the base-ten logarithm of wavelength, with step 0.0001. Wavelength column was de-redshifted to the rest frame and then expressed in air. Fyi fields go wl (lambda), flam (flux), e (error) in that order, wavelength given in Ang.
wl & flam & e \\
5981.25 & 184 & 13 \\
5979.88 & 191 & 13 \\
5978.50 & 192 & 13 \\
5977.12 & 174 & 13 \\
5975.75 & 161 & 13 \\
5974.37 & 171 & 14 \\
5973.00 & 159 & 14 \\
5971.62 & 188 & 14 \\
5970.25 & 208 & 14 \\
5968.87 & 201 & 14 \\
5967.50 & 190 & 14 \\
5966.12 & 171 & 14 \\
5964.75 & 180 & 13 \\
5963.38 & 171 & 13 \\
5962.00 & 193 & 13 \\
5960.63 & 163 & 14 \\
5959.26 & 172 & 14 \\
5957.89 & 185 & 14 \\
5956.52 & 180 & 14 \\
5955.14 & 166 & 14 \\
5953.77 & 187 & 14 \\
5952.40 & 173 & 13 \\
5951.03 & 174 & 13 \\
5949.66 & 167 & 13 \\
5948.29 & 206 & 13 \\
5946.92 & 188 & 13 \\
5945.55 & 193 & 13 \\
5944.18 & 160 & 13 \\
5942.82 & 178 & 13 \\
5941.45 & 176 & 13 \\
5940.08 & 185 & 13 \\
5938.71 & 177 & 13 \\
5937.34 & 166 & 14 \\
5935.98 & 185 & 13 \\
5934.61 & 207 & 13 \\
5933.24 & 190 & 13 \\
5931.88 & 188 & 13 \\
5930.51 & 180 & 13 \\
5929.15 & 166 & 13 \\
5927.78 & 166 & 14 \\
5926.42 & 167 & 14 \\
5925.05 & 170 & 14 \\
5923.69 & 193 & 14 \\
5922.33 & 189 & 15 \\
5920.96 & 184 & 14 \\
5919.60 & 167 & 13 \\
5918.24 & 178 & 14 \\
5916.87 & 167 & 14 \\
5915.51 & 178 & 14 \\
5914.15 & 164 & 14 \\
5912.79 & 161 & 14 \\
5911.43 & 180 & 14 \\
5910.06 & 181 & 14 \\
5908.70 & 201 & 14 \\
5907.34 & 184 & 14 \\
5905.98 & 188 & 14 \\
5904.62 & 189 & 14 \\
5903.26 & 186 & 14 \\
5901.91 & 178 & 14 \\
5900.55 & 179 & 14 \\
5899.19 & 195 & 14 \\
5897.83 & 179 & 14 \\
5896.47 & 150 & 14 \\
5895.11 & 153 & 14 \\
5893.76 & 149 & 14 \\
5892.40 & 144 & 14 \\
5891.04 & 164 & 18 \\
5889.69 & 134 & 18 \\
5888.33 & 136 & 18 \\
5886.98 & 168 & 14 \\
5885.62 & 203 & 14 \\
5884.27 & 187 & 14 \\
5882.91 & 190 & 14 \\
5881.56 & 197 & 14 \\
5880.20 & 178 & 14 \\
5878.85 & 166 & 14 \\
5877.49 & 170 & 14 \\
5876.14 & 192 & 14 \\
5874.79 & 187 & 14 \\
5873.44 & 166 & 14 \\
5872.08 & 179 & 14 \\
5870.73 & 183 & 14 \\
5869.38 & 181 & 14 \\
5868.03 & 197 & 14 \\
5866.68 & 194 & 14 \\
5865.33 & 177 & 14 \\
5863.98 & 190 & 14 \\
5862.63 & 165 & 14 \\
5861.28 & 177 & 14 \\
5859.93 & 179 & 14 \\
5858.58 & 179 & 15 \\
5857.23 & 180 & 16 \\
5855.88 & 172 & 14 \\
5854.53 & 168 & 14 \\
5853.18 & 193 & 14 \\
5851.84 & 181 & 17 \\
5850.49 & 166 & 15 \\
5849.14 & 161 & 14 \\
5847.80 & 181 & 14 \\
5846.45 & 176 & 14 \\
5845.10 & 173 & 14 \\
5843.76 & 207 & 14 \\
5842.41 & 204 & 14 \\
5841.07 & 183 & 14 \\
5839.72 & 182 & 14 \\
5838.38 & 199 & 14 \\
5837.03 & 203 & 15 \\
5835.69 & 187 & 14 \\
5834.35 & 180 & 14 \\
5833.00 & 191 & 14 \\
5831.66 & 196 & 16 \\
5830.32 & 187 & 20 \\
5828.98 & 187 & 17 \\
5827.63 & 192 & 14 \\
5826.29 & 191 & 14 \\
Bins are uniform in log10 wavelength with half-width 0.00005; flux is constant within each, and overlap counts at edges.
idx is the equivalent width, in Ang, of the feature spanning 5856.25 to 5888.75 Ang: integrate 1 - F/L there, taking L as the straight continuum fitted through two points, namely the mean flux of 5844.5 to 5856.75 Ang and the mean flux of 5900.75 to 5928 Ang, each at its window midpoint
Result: -0.8 Ang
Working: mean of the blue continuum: 175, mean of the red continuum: 179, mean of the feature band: 180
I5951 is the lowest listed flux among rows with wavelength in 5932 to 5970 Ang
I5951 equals 160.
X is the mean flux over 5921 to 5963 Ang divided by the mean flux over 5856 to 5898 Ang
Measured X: 1.0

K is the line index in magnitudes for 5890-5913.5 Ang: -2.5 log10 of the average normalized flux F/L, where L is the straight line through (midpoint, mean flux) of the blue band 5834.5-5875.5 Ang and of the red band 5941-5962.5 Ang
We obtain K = 0.04 mag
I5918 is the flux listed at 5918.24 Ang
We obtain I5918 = 178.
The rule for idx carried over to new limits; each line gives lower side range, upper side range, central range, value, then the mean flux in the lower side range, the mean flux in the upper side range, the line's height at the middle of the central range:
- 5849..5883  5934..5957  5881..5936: 1.3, 180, 180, 180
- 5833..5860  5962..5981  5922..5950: 0.2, 183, 182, 182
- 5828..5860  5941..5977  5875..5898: 1.8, 184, 179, 182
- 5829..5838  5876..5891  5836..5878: 0.1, 191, 174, 183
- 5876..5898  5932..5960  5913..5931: 0.1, 167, 181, 175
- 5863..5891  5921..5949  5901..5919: 0.1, 178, 182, 180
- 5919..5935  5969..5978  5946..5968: 0.0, 180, 179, 179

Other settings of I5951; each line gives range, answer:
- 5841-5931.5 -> 134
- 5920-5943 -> 166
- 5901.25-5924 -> 161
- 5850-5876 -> 165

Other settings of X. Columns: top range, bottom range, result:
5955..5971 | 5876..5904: 1.07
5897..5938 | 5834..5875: 0.99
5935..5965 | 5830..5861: 0.97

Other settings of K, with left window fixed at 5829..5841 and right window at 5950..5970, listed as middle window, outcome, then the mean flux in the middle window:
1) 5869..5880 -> 0.05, 178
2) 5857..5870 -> 0.03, 182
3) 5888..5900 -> 0.18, 157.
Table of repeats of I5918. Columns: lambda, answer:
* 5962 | 193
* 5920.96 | 184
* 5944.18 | 160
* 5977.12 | 174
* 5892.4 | 144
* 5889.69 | 134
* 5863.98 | 190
